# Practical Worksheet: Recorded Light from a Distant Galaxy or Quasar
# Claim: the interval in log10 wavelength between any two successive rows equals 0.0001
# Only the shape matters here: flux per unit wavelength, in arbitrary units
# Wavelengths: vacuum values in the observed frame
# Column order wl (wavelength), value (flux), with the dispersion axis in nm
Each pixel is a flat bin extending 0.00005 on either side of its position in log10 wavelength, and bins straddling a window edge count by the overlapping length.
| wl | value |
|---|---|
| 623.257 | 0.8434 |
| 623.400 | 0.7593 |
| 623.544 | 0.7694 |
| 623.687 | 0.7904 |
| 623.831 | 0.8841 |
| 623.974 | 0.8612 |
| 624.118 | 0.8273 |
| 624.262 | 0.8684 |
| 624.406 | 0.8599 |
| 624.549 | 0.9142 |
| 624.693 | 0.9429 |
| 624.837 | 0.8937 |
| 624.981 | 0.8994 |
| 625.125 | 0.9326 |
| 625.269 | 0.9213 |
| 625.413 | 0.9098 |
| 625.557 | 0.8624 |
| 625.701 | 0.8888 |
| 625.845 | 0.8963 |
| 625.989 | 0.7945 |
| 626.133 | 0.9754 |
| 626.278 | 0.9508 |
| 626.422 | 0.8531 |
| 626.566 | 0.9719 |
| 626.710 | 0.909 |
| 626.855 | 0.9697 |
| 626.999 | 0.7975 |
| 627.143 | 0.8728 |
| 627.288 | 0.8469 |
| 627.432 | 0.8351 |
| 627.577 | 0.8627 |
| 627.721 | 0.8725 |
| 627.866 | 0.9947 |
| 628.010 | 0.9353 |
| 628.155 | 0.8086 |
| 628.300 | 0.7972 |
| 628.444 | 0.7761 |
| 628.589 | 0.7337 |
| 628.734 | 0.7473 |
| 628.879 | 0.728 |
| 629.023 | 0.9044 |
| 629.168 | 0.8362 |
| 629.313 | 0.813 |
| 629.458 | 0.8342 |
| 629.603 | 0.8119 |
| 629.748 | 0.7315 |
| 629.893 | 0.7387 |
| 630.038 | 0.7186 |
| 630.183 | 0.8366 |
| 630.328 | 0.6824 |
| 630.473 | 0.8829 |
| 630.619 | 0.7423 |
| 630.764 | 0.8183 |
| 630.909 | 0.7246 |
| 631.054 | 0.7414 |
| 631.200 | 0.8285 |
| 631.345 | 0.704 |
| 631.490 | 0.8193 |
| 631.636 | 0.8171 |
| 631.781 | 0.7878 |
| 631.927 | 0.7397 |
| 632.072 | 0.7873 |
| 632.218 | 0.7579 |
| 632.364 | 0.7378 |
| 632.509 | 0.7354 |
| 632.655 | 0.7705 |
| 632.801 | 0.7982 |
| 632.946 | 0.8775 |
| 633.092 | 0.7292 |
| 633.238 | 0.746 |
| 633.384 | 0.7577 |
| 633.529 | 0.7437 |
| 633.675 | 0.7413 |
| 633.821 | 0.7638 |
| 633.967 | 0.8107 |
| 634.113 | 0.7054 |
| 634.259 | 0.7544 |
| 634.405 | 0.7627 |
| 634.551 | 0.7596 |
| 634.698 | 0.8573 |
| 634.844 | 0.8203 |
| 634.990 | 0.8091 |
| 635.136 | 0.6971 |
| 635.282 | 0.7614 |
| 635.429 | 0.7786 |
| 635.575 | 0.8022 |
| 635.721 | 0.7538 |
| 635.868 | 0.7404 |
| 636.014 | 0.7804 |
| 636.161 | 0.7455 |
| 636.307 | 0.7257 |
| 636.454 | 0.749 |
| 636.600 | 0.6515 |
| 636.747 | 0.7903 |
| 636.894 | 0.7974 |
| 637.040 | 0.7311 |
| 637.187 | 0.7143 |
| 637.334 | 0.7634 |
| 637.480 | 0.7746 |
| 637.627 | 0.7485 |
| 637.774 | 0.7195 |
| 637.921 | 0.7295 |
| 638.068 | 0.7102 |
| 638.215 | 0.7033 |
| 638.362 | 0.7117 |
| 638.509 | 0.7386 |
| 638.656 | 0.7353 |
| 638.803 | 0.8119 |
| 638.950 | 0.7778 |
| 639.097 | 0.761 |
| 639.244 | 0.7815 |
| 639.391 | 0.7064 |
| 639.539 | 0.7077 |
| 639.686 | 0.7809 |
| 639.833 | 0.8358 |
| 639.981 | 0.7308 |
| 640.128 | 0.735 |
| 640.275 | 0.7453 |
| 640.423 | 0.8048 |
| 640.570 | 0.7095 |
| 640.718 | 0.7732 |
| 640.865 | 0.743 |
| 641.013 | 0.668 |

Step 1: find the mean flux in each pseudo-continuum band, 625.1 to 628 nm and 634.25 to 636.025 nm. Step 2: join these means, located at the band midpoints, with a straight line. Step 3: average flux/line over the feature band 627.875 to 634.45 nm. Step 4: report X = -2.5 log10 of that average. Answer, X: 0.07 mag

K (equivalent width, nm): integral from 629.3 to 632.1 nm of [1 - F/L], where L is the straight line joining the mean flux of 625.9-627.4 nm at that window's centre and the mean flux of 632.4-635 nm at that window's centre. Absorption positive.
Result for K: 0.16 nm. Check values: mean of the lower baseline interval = 0.893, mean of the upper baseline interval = 0.773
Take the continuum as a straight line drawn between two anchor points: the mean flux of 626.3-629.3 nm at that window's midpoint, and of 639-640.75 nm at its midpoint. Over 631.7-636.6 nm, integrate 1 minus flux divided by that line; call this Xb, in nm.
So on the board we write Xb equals 0.229 nm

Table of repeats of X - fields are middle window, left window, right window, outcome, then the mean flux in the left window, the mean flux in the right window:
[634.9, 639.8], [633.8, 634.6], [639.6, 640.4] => 0.02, 0.759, 0.767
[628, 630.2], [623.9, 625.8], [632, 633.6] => 0.04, 0.891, 0.767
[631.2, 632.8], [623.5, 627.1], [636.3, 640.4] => 0.06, 0.887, 0.746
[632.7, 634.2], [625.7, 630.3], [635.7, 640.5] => 0.03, 0.843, 0.748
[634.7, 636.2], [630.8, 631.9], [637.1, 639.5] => -0.03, 0.775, 0.742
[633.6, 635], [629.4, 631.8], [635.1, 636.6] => -0.03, 0.777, 0.75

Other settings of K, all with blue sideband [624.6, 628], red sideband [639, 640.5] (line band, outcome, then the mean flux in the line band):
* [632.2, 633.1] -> 0.06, 0.776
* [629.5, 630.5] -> 0.11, 0.769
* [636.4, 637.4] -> 0.06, 0.742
